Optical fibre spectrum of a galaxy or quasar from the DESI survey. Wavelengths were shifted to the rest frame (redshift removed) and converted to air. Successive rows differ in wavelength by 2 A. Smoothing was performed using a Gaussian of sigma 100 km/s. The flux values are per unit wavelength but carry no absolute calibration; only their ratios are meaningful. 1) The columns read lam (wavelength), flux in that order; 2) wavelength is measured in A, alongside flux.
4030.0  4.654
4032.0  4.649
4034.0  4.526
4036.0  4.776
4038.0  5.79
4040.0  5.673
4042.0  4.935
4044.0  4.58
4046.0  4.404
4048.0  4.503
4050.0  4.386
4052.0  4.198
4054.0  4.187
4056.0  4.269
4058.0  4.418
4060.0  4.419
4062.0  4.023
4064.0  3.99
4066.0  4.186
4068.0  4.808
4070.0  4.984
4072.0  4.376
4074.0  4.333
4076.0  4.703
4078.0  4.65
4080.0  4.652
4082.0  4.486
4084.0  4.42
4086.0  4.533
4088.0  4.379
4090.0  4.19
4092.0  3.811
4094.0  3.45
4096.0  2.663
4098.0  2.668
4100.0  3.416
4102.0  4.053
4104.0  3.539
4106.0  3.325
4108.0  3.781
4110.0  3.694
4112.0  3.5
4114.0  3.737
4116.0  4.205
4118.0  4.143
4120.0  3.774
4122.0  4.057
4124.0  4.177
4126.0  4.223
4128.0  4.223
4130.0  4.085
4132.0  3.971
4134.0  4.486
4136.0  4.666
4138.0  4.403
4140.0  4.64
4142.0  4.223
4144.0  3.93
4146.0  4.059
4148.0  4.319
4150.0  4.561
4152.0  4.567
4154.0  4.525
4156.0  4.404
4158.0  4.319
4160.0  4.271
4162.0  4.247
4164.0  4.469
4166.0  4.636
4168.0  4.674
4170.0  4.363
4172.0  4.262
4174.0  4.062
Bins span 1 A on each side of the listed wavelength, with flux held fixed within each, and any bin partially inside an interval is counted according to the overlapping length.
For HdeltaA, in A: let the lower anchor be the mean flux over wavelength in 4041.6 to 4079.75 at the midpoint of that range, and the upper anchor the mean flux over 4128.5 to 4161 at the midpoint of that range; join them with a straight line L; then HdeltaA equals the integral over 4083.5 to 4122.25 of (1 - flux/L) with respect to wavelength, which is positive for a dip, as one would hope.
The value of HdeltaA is 5.6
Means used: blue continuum 4.44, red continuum 4.34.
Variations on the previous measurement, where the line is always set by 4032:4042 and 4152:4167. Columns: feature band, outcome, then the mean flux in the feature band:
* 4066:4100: 4.8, 4.17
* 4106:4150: 4.7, 4.1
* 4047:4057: 1.4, 4.31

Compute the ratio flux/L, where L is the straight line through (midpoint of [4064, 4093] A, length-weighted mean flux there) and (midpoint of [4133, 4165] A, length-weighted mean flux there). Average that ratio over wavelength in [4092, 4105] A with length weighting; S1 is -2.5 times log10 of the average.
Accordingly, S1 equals 0.31 mag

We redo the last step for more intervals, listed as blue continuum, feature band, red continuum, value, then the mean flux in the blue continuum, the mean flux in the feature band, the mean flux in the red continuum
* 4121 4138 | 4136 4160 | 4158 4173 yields -0.009 mag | 4.25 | 4.37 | 4.41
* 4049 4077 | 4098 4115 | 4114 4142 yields 0.193 mag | 4.38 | 3.57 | 4.22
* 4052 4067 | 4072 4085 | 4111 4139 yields -0.086 mag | 4.21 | 4.53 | 4.12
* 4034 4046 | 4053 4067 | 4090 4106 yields 0.066 mag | 5.04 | 4.21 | 3.42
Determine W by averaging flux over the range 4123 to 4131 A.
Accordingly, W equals 4.18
